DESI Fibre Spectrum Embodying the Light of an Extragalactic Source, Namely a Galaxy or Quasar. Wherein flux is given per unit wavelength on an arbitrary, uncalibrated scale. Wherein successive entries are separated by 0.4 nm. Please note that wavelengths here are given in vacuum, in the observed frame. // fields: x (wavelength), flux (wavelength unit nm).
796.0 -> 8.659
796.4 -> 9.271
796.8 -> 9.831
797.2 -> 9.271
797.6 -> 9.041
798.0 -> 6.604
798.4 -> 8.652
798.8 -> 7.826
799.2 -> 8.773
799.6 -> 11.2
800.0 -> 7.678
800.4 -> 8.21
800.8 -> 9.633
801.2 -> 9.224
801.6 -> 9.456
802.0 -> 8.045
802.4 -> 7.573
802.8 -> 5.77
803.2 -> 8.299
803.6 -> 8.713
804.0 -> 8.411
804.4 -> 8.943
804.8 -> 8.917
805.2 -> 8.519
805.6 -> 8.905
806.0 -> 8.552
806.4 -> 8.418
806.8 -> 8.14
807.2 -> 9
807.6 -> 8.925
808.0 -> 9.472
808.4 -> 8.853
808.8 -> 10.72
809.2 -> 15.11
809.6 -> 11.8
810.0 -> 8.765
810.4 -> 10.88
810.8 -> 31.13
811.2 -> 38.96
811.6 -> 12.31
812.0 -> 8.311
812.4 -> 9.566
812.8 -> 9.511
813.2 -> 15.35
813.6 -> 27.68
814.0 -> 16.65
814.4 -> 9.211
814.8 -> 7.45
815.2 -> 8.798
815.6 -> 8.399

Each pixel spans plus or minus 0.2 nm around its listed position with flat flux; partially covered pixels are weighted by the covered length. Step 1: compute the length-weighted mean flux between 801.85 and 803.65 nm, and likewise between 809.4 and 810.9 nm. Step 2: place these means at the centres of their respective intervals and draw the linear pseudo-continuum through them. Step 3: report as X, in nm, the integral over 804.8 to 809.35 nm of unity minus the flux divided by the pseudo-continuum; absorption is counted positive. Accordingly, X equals 0.88 nm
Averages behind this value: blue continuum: 7.58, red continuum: 14.6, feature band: 9.42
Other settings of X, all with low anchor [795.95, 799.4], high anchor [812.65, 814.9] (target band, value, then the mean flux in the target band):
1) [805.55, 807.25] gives 0.48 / 8.54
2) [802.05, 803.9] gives 0.52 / 7.67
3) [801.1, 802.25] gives 0.15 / 8.82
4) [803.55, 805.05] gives 0.32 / 8.74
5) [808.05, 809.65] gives 0.18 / 11.4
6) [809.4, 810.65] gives 0.19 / 11.3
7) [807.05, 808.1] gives 0.28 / 9.11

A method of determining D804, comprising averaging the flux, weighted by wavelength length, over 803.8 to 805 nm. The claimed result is 8.76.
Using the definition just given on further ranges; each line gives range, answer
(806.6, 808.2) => 8.88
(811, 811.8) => 25.6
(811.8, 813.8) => 14.1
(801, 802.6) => 8.57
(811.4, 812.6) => 10.1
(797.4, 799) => 8.03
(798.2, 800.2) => 8.83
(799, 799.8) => 9.99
